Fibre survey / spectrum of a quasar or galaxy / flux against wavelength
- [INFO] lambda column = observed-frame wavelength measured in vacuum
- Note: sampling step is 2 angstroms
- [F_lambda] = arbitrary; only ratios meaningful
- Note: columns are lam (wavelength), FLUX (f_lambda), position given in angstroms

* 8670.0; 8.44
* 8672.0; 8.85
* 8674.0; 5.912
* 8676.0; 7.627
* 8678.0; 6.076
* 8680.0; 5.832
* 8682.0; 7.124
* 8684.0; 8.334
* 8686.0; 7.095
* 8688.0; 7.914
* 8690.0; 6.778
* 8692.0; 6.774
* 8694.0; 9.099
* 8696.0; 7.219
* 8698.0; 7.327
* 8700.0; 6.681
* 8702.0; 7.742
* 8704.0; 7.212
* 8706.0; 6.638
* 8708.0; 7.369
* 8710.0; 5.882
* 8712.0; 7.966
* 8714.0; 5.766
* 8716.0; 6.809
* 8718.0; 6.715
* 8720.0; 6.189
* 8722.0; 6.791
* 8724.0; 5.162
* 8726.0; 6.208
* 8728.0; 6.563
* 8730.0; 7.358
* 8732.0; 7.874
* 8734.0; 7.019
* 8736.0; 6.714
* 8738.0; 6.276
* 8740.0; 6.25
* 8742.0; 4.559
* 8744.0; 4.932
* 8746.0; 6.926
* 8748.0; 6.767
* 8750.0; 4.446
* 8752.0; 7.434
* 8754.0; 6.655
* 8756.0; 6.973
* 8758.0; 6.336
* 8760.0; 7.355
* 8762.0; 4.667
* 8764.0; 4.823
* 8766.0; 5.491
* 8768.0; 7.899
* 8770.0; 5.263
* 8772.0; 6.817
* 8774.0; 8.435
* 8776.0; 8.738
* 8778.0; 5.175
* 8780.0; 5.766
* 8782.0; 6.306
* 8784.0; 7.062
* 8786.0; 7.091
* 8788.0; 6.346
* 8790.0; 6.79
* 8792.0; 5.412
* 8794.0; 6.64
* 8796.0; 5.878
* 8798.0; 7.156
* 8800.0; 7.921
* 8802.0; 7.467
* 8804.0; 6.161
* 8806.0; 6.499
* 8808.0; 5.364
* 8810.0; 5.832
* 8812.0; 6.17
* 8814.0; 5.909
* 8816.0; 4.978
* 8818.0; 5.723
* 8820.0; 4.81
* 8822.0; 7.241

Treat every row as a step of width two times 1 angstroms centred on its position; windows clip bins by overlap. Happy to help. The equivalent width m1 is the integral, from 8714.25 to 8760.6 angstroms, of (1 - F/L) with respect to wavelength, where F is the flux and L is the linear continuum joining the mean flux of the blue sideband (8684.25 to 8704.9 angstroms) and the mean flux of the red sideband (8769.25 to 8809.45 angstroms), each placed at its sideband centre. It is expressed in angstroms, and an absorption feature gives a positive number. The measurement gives 4.1 angstroms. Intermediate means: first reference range 7.42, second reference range 6.61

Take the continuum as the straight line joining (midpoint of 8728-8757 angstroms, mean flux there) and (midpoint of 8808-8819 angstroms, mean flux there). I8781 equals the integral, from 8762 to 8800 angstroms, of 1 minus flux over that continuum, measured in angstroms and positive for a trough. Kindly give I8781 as -2.9 angstroms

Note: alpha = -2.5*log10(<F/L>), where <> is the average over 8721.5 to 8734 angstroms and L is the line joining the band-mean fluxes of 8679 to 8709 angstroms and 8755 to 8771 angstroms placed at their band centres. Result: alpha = 0.00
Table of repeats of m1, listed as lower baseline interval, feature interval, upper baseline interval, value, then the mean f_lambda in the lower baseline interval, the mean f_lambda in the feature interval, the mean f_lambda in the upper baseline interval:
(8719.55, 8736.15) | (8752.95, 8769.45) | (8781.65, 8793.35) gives 0.8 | 6.67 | 6.25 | 6.52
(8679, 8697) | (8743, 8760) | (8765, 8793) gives 1.2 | 7.35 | 6.37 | 6.61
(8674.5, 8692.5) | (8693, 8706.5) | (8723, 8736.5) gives -1.0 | 7.04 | 7.45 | 6.7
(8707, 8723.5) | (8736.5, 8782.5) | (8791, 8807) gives 2.5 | 6.64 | 6.28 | 6.64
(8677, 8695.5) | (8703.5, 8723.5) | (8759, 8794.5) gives 0.9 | 7.22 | 6.68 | 6.45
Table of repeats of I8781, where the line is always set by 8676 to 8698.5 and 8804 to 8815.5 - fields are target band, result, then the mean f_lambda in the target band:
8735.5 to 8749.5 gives 1.4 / 5.98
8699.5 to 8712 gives 0.1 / 7.01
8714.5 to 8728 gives 1.1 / 6.31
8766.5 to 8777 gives -1.7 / 7.34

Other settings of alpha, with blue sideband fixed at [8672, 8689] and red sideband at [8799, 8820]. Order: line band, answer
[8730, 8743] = 0.03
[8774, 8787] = -0.08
